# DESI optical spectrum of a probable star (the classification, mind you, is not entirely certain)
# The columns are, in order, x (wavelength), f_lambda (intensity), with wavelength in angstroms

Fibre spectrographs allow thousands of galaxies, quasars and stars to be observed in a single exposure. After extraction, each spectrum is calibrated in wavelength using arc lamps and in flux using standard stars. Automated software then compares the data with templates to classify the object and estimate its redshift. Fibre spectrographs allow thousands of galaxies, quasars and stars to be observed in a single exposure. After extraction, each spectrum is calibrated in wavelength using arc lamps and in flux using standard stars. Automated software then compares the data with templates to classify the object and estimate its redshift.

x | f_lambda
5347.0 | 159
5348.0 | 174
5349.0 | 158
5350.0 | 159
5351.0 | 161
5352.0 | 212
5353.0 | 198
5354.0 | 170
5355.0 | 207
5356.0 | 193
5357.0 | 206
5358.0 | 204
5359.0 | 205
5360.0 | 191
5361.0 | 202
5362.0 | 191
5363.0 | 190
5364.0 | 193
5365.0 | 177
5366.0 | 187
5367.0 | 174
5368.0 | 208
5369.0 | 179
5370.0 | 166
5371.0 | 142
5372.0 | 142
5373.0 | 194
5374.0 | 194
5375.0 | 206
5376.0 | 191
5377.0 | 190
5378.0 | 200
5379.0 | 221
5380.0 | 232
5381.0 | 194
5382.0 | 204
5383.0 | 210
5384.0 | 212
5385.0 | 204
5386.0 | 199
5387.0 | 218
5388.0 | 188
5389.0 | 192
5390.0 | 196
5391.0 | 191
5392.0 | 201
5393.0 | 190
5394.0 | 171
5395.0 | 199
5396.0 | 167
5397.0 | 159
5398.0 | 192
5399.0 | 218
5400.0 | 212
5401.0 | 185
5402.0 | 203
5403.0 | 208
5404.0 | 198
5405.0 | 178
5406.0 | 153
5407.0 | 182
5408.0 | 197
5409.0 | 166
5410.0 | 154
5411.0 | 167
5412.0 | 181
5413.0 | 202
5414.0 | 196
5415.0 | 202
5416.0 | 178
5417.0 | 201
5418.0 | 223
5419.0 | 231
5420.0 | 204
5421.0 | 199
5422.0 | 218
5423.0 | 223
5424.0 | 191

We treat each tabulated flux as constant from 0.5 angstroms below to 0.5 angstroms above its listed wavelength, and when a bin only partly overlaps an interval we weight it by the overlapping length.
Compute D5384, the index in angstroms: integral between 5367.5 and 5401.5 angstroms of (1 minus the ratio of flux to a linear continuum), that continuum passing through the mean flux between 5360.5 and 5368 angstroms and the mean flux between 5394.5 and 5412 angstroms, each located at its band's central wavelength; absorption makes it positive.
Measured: -1.18 angstroms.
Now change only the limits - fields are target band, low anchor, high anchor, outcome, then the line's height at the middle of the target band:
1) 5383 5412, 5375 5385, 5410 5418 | 1.2 angstroms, 197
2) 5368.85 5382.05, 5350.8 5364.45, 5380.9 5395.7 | 0.5 angstroms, 197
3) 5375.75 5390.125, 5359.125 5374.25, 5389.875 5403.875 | -1.2 angstroms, 188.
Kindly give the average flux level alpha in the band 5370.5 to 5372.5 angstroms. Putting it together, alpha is 142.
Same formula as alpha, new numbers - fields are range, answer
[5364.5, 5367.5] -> 179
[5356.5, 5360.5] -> 202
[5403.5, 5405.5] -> 188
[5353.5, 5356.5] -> 190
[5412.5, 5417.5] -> 196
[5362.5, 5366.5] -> 187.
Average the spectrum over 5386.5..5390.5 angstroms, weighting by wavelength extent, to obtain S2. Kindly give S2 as 198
